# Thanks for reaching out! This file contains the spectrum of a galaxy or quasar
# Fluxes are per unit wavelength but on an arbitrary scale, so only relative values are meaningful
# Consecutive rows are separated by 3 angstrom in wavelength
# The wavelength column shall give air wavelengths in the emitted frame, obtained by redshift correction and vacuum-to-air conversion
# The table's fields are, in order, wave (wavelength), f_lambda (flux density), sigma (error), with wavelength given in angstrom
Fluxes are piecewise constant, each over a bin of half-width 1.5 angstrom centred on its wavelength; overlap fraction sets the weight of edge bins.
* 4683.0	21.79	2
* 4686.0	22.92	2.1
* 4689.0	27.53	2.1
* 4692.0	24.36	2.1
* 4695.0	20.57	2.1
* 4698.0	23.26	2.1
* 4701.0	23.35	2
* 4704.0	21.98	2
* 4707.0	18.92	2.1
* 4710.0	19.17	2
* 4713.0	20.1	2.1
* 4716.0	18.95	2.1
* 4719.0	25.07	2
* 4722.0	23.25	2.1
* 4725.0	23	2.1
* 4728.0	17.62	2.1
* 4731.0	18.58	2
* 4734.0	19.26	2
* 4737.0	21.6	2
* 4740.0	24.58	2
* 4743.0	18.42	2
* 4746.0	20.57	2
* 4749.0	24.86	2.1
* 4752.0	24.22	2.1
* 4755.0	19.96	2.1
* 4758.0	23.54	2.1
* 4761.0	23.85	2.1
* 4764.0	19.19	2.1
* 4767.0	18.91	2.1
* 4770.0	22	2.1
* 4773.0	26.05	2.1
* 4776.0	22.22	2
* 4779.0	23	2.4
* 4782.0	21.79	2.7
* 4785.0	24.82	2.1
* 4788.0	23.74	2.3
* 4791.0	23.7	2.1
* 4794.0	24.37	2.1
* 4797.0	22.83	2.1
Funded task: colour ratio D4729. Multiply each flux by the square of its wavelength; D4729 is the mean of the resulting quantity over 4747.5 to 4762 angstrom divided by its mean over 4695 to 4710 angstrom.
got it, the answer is 1.11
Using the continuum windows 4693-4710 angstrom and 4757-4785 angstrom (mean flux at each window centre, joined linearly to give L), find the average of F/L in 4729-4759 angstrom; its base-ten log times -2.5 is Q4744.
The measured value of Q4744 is 0.03 mag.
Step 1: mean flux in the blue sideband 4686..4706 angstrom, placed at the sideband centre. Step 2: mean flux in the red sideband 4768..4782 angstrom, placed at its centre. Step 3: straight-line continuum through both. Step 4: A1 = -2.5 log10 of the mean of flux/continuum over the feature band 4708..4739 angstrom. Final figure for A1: 0.13 mag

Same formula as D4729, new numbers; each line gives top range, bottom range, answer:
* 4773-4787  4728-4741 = 1.16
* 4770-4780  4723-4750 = 1.14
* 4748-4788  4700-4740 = 1.10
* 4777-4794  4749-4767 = 1.07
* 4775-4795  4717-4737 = 1.14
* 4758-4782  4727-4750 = 1.09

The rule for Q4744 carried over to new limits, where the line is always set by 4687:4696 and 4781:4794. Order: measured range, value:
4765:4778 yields 0.07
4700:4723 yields 0.14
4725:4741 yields 0.17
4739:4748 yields 0.13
